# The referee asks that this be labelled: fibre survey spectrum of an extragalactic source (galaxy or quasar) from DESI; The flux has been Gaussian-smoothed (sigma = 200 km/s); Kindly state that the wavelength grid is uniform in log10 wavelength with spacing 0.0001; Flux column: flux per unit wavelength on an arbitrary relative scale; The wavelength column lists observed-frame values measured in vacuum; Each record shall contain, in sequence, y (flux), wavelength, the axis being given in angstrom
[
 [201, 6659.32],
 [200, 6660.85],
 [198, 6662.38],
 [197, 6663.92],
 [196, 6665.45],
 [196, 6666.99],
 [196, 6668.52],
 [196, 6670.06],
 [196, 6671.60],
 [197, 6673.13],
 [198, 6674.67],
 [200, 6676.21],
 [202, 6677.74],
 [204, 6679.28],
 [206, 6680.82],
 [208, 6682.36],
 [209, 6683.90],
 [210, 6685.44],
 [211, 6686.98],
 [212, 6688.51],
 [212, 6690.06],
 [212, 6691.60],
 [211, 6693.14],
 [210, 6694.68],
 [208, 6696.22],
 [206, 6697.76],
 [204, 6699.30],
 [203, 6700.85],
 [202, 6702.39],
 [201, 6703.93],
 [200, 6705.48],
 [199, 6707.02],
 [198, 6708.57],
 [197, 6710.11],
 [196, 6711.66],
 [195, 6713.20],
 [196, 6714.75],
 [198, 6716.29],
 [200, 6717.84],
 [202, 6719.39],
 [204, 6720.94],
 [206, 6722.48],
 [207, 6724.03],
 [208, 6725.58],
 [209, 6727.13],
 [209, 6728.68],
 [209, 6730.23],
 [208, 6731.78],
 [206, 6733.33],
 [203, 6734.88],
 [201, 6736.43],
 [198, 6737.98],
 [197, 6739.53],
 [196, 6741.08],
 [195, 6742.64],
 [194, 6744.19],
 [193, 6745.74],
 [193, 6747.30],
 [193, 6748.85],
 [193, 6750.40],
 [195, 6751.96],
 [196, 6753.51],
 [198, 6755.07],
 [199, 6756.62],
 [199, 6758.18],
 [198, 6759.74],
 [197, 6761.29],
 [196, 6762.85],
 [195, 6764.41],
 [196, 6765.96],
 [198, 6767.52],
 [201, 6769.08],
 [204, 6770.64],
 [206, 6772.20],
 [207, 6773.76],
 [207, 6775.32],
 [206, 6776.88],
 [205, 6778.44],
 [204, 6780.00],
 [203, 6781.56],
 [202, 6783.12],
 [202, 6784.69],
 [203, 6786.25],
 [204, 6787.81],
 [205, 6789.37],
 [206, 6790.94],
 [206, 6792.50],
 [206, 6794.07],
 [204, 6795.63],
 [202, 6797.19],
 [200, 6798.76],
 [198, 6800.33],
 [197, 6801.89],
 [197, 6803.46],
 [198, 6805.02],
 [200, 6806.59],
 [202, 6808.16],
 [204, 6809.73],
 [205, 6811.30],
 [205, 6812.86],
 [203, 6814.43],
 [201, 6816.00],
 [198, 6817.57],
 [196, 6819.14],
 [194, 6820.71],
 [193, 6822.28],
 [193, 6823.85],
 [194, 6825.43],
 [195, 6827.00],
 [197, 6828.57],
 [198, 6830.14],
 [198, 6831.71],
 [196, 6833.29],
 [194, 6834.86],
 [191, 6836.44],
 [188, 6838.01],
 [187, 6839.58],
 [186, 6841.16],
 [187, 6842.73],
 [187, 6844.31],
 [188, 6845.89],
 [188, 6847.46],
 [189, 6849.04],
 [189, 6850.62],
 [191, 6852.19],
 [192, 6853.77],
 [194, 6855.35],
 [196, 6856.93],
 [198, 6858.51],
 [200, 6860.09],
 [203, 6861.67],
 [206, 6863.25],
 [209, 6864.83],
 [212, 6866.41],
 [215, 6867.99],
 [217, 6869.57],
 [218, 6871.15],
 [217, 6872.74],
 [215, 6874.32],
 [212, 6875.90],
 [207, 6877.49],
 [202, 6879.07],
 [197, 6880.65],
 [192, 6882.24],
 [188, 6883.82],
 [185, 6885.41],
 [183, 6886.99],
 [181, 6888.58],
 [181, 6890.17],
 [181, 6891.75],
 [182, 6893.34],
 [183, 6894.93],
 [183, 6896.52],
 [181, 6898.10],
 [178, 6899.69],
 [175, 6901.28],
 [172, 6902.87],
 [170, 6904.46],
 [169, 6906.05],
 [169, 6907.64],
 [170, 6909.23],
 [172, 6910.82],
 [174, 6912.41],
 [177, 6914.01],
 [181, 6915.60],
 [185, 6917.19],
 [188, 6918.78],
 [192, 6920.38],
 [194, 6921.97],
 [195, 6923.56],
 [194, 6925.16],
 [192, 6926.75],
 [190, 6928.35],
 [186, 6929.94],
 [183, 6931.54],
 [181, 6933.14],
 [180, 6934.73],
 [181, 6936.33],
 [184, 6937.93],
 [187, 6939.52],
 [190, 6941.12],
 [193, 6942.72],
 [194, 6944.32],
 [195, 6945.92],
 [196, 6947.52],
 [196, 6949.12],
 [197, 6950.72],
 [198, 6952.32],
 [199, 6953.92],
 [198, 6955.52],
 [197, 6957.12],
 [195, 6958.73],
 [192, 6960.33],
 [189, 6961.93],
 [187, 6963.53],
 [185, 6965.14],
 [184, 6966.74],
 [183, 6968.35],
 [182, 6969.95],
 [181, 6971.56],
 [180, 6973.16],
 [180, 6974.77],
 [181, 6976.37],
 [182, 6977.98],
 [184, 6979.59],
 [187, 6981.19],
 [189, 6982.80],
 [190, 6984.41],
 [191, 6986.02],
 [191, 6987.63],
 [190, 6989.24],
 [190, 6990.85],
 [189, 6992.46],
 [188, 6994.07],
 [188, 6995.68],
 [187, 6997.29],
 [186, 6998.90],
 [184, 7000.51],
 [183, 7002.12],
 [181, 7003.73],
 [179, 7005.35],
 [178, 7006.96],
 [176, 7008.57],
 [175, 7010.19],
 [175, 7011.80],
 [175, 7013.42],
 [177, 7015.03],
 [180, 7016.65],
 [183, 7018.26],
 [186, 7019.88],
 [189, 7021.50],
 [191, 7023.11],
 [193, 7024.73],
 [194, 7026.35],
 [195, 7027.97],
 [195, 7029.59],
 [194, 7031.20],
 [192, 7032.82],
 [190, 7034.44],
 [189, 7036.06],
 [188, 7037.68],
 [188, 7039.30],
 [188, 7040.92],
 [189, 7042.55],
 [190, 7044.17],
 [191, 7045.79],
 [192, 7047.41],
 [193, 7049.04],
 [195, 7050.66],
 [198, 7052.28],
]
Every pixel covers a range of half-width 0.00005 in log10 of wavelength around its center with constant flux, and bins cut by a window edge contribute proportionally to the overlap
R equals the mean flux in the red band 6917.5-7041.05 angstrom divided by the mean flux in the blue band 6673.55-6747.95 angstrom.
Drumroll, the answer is 0.92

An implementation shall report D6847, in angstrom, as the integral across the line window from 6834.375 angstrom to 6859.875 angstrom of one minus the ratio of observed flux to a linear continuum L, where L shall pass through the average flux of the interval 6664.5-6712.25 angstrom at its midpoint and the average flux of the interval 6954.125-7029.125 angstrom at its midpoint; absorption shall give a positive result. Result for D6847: 0.5 angstrom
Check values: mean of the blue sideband 203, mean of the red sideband 186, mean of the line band 190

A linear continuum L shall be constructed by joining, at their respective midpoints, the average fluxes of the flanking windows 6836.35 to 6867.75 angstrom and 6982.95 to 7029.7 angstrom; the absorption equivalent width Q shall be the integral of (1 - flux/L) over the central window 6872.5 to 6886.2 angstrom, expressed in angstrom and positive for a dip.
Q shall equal -0.6 angstrom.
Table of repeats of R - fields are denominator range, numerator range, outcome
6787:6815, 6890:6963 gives 0.92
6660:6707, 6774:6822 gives 0.99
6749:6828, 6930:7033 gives 0.93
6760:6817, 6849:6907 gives 0.96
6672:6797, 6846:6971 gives 0.94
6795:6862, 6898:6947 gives 0.94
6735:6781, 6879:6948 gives 0.93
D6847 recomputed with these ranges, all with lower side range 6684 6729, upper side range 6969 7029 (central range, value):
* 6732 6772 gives 0.7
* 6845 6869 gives -0.5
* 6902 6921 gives 1.4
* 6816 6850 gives 0.6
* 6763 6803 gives -0.7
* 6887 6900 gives 0.7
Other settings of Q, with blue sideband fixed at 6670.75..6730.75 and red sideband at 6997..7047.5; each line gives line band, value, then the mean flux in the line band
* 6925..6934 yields 0.2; 187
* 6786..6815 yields -0.6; 202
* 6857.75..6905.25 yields -0.2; 195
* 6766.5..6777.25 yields -0.2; 204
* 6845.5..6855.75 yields 0.3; 190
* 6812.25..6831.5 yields 0.0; 197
